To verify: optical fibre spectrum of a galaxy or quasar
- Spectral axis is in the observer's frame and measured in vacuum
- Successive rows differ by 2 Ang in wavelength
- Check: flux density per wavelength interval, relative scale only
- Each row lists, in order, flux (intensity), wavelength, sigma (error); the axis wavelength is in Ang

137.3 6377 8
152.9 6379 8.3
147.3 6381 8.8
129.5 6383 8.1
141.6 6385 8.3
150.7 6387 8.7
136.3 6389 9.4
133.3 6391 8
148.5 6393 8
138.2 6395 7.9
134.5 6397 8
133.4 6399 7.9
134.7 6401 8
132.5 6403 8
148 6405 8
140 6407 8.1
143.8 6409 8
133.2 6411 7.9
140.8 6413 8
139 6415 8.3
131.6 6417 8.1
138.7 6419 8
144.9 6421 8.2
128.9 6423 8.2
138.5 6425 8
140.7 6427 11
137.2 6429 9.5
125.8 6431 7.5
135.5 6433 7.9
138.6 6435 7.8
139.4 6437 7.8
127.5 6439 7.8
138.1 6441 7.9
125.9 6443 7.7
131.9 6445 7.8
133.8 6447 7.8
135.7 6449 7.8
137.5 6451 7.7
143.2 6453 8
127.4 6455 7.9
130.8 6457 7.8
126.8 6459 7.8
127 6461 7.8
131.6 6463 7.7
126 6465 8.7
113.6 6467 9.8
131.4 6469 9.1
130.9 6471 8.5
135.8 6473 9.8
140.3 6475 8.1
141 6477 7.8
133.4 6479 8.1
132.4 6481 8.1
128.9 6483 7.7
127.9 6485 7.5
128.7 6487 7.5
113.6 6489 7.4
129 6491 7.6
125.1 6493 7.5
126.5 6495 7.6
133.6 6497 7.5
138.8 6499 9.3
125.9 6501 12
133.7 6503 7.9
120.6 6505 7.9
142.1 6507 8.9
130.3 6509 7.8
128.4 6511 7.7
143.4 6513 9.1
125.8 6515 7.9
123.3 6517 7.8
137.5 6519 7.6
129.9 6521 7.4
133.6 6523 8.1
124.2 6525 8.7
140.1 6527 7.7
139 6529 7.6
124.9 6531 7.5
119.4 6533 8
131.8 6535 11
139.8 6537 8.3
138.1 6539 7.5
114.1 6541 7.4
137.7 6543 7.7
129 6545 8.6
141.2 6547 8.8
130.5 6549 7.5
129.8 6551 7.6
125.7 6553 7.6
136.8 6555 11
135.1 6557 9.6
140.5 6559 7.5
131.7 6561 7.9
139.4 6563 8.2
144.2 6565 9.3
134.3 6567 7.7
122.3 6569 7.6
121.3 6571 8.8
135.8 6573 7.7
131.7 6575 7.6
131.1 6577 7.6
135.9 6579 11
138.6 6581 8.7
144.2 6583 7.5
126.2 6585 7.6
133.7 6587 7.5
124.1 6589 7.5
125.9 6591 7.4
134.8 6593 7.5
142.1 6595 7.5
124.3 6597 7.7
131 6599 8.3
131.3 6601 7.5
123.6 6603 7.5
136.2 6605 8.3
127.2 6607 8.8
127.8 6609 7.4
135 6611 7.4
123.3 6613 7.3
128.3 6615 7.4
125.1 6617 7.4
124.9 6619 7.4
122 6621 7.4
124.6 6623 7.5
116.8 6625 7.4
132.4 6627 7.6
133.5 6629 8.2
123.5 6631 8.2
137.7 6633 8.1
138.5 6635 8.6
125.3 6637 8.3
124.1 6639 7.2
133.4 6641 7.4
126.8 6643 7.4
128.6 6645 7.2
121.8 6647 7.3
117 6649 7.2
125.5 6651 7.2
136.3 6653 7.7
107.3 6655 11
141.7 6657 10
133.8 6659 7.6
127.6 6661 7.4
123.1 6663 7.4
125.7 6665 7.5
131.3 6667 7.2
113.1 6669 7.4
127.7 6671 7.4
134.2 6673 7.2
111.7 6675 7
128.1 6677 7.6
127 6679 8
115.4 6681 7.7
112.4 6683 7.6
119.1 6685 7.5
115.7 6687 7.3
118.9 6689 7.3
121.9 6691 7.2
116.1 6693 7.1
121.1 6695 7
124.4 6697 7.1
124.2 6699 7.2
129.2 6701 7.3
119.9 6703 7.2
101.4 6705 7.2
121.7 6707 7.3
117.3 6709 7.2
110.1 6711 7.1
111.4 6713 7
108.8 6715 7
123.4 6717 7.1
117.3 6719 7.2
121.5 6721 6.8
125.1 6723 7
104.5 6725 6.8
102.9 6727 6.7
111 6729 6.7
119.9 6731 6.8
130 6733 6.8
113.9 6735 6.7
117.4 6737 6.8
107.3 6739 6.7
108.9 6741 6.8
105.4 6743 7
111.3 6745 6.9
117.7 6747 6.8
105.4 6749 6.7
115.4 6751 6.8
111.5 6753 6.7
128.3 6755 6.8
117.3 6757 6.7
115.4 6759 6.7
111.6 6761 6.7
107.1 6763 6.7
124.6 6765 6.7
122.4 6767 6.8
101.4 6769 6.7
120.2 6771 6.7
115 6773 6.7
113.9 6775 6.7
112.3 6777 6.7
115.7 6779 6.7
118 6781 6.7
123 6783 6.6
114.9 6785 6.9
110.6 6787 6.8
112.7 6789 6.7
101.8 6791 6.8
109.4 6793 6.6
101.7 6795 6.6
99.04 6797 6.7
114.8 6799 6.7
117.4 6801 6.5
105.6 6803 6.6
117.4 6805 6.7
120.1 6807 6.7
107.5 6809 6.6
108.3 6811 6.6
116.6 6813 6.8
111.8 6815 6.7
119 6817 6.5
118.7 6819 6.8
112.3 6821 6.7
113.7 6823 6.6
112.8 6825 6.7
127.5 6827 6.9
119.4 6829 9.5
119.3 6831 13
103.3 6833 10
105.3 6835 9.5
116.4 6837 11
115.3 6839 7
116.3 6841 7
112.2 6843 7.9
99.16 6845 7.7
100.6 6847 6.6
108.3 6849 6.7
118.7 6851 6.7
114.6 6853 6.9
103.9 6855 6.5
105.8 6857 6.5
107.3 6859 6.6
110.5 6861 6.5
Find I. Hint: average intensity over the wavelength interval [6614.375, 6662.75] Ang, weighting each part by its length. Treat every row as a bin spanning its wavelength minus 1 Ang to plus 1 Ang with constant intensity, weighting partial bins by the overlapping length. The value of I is 127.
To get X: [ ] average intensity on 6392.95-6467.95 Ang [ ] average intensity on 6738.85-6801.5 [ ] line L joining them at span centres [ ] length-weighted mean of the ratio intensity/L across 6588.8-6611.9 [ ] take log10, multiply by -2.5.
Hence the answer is -0.06 mag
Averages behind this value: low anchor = 135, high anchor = 113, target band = 130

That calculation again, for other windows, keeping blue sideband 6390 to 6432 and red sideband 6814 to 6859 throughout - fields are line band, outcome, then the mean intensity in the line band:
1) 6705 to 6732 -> 0.04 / 114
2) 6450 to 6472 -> 0.04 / 130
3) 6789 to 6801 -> 0.08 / 107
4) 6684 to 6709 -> 0.01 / 119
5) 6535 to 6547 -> -0.02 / 133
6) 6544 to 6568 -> -0.05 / 135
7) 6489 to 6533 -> 0.01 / 131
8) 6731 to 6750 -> 0.04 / 113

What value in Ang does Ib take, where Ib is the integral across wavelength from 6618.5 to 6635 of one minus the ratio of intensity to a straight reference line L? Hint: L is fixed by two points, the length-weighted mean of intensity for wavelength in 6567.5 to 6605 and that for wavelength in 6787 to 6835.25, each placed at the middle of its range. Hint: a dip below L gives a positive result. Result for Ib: 0.0 Ang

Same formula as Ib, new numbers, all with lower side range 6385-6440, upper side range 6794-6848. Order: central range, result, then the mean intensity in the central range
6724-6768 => 1.1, 114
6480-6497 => 0.8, 127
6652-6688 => -0.7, 124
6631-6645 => -0.7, 130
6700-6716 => 0.6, 115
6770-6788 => -0.2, 116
